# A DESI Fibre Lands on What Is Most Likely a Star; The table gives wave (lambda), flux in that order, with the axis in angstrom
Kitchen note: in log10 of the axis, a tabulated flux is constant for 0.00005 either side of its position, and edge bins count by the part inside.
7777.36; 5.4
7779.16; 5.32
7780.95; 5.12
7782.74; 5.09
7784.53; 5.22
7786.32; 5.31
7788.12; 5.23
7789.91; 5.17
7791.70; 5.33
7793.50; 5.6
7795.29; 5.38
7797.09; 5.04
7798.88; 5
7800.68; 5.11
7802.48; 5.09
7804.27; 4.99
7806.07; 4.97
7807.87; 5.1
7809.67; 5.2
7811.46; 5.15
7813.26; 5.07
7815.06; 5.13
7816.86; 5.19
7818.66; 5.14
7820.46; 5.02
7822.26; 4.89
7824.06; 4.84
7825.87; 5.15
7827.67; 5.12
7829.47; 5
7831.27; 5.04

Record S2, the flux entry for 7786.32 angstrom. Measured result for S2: 5.31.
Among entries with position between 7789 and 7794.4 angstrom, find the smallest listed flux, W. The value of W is 5.17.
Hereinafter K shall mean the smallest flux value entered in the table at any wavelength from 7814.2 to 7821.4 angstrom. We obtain 5.02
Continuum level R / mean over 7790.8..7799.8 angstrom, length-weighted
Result 5.27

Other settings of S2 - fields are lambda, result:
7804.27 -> 4.99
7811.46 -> 5.15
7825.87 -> 5.15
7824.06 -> 4.84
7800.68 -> 5.11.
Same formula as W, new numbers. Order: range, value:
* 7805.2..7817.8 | 4.97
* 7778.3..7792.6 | 5.09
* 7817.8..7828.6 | 4.84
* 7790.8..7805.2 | 4.99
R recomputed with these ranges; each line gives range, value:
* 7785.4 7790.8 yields 5.24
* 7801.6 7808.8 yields 5.04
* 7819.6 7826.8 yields 4.97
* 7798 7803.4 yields 5.07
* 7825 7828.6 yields 5.14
